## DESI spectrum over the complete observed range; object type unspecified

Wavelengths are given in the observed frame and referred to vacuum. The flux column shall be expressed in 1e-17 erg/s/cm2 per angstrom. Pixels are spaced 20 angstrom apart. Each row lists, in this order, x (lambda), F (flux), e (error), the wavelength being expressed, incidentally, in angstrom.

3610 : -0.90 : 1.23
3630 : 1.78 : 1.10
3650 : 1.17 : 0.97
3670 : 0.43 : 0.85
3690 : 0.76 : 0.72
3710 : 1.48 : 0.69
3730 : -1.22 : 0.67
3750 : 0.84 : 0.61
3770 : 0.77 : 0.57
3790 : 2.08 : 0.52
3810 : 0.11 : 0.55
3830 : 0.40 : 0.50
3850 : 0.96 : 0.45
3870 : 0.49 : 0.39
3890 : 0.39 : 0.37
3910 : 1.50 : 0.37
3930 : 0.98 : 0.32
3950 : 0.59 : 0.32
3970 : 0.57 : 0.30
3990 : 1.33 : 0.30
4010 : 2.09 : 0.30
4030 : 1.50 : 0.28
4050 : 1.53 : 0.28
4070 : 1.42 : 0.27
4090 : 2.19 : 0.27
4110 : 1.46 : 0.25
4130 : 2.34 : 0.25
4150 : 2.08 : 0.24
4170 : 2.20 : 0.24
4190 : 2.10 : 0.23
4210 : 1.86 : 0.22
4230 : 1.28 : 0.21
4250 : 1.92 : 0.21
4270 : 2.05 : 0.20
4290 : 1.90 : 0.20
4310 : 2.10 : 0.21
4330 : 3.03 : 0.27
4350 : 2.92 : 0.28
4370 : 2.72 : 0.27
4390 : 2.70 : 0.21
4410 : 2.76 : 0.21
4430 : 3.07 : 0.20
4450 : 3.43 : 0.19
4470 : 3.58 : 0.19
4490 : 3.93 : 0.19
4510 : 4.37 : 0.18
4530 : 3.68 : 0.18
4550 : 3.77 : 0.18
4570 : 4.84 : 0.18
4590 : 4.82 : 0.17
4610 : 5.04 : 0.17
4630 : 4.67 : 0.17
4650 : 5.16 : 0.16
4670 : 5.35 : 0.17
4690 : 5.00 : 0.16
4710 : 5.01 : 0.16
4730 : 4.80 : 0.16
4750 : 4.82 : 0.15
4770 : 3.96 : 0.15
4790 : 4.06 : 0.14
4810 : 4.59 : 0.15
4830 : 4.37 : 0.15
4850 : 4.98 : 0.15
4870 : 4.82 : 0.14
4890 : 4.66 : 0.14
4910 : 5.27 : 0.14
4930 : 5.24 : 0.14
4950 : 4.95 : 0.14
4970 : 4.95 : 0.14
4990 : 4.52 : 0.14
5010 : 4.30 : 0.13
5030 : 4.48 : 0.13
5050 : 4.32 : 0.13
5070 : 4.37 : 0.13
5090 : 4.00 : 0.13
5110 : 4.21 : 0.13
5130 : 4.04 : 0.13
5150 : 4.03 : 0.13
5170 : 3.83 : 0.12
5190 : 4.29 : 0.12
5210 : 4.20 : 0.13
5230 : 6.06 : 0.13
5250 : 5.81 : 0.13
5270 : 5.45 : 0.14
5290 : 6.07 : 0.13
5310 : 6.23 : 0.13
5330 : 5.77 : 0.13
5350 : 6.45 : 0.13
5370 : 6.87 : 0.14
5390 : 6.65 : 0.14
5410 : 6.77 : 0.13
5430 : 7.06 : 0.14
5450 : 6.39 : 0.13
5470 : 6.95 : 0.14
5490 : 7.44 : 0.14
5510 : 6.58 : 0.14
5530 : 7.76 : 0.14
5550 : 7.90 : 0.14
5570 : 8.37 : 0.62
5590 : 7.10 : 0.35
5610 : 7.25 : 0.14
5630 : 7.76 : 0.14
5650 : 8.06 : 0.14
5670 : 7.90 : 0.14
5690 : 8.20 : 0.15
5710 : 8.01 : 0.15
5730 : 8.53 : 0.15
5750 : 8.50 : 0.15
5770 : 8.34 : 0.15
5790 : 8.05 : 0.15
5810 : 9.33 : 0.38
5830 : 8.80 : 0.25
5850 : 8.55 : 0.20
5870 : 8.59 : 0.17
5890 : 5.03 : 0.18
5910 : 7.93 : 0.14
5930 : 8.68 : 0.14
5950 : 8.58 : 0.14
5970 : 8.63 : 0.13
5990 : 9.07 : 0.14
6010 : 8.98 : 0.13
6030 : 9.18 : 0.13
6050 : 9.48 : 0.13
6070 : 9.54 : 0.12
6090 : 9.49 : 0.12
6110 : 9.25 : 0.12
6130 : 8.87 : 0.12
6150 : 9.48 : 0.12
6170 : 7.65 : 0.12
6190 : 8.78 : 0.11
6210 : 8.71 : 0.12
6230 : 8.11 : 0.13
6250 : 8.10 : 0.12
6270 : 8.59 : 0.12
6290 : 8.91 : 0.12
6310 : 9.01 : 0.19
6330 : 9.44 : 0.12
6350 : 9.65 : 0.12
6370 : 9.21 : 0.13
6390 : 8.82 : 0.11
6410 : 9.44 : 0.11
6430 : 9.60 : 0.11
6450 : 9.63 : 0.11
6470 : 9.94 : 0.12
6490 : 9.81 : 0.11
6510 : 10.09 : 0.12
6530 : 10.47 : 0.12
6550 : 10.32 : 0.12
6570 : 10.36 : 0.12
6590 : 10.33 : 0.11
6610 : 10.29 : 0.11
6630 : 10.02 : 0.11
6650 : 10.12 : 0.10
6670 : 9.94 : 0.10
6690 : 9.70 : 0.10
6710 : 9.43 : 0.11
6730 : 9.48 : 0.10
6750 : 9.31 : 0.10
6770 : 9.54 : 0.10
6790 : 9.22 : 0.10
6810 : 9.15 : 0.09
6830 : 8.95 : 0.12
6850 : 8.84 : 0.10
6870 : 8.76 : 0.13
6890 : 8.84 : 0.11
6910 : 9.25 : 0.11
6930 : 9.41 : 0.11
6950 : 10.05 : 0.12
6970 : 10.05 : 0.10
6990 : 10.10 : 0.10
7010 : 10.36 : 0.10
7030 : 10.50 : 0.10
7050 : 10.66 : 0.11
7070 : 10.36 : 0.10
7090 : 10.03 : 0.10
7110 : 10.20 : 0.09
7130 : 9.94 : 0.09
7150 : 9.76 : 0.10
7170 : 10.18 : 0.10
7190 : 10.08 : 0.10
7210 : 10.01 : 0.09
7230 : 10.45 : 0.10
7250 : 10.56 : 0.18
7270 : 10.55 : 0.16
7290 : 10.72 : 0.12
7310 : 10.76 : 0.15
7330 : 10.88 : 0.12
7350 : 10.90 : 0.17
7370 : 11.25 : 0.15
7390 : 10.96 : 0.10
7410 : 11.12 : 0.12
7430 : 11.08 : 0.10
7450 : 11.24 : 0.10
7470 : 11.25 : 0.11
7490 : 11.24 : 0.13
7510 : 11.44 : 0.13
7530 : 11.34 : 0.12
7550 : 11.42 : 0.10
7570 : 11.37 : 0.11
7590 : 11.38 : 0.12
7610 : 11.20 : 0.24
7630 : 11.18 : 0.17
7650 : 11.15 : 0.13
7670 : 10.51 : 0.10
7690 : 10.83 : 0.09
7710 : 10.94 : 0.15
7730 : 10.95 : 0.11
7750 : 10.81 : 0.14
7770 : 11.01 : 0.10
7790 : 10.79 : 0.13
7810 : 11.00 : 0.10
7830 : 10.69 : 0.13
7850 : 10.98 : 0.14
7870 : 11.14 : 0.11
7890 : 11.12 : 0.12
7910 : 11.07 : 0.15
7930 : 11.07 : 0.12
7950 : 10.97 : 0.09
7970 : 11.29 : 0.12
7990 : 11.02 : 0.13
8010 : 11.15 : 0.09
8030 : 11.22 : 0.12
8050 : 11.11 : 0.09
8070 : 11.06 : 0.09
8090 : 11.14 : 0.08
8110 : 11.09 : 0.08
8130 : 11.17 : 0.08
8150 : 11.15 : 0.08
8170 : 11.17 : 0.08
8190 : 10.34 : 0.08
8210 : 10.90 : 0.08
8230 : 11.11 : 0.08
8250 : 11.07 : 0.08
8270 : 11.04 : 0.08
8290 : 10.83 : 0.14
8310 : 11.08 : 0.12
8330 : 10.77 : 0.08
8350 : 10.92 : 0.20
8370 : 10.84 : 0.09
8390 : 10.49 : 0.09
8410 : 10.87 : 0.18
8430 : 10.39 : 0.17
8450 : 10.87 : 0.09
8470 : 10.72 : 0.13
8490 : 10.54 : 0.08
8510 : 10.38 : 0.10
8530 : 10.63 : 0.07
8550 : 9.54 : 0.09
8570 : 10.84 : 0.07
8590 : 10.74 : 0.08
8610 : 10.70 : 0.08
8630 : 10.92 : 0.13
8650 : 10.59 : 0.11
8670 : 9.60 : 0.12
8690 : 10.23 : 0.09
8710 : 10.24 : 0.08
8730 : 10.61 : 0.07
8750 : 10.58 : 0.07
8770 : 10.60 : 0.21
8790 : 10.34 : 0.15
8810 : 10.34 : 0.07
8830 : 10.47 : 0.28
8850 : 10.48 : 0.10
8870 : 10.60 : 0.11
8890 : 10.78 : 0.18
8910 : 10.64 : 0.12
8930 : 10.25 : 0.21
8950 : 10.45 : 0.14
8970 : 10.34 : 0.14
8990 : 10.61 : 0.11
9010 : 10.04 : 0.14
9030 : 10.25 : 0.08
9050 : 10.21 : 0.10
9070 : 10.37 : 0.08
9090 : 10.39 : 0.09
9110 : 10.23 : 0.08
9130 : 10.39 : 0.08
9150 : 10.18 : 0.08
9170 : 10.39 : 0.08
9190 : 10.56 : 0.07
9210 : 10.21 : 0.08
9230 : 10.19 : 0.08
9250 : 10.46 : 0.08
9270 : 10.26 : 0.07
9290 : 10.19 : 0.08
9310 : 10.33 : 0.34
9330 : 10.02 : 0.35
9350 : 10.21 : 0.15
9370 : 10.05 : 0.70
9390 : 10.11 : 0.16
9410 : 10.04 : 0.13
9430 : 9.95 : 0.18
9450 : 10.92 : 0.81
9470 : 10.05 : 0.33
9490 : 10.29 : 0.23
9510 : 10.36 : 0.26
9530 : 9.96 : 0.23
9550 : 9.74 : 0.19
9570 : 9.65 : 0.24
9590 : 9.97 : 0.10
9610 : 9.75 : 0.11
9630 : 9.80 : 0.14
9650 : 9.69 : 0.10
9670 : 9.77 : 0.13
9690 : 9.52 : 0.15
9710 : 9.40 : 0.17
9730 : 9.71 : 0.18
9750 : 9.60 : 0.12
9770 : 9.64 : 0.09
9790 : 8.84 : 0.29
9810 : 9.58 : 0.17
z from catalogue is 0.00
